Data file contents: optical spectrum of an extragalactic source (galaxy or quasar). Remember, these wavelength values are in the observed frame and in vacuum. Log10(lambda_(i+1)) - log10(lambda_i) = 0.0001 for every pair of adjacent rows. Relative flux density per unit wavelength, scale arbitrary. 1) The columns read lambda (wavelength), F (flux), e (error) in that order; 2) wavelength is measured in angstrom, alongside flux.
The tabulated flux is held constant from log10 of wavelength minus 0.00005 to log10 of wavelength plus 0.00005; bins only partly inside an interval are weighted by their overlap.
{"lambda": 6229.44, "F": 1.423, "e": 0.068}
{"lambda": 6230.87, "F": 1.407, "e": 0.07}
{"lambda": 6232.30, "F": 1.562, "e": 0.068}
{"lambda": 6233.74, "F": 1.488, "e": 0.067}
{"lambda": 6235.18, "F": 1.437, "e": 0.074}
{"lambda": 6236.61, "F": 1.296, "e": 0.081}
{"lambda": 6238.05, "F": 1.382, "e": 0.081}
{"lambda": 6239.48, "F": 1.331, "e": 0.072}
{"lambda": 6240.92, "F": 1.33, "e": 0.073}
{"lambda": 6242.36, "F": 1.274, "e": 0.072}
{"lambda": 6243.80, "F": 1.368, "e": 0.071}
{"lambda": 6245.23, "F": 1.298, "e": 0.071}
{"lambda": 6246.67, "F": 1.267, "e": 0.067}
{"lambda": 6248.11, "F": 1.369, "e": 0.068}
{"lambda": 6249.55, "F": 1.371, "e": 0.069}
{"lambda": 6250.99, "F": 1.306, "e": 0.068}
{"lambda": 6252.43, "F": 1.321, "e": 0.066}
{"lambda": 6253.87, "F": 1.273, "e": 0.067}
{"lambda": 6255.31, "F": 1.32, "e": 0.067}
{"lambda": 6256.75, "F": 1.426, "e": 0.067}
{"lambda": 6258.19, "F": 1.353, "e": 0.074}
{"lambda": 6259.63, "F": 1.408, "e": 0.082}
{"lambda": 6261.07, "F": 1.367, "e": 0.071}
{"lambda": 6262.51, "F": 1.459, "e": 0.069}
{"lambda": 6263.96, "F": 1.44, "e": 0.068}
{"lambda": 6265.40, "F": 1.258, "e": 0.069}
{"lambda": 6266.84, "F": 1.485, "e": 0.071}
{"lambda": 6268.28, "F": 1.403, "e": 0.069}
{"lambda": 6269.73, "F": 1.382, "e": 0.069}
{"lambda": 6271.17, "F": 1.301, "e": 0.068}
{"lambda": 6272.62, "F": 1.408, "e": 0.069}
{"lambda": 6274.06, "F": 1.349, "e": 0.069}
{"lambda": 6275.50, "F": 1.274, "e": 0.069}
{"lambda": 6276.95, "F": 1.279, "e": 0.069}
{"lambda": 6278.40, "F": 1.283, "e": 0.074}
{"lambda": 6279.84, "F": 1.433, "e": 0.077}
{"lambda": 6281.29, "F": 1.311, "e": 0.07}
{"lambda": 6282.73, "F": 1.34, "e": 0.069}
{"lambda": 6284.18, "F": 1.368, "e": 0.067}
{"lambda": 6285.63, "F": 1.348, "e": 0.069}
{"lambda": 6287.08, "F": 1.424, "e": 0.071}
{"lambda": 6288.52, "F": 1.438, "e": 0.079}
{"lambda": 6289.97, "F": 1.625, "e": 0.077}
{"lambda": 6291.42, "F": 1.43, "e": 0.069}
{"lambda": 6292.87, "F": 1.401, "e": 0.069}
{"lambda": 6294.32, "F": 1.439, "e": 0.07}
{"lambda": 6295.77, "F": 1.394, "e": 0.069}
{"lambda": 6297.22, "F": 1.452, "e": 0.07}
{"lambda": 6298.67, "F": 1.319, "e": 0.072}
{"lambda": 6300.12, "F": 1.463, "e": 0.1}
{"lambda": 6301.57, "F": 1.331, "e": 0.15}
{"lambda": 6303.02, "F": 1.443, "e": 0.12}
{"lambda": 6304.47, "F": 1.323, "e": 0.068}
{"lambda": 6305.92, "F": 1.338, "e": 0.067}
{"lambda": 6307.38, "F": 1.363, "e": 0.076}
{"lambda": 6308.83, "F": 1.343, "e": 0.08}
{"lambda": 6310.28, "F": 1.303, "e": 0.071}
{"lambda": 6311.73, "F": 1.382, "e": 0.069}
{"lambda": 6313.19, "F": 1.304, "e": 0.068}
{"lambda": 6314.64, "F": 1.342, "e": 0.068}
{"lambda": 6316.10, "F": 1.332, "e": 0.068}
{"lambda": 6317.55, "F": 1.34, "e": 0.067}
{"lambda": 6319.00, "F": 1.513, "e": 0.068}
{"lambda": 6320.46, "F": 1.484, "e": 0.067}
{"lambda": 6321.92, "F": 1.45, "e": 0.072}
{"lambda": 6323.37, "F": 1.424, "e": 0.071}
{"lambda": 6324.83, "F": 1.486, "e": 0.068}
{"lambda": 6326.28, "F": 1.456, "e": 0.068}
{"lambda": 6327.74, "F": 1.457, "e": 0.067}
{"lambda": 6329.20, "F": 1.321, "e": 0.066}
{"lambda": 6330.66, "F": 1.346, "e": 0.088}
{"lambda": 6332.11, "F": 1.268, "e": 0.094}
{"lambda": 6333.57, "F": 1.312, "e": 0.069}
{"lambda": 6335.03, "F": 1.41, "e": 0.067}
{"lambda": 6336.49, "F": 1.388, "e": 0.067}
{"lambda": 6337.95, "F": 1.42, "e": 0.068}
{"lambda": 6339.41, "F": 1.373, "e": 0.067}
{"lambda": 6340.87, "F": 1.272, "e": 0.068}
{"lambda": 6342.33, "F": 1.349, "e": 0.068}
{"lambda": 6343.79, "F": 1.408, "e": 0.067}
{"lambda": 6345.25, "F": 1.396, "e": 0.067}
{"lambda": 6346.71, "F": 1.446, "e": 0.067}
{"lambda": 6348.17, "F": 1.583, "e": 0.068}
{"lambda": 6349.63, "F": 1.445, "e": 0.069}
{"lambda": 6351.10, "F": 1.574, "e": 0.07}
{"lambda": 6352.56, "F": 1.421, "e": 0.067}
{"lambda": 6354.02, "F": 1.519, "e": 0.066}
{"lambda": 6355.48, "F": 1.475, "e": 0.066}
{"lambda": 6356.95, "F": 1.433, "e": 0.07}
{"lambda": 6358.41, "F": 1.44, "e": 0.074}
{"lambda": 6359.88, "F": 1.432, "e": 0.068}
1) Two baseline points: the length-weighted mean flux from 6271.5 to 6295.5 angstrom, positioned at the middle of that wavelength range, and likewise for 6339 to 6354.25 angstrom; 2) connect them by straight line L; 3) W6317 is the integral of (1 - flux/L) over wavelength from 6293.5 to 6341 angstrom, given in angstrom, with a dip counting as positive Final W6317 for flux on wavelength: 0.9 angstrom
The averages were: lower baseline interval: 1.38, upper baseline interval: 1.43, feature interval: 1.38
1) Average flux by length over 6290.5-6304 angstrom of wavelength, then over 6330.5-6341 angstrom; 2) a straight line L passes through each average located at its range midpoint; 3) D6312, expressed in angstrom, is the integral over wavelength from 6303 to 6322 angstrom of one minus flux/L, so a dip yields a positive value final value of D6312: 0.2 angstrom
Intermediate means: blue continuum 1.41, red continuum 1.35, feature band 1.37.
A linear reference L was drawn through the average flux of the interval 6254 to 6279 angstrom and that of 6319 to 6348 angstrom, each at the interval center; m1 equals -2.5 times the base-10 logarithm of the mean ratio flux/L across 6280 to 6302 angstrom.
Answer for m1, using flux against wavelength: -0.024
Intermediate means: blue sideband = 1.36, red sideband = 1.4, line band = 1.41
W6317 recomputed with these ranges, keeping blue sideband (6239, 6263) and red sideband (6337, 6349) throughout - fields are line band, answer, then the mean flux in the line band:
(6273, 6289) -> 0.2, 1.35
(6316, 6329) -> -0.4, 1.44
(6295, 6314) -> 0.2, 1.37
